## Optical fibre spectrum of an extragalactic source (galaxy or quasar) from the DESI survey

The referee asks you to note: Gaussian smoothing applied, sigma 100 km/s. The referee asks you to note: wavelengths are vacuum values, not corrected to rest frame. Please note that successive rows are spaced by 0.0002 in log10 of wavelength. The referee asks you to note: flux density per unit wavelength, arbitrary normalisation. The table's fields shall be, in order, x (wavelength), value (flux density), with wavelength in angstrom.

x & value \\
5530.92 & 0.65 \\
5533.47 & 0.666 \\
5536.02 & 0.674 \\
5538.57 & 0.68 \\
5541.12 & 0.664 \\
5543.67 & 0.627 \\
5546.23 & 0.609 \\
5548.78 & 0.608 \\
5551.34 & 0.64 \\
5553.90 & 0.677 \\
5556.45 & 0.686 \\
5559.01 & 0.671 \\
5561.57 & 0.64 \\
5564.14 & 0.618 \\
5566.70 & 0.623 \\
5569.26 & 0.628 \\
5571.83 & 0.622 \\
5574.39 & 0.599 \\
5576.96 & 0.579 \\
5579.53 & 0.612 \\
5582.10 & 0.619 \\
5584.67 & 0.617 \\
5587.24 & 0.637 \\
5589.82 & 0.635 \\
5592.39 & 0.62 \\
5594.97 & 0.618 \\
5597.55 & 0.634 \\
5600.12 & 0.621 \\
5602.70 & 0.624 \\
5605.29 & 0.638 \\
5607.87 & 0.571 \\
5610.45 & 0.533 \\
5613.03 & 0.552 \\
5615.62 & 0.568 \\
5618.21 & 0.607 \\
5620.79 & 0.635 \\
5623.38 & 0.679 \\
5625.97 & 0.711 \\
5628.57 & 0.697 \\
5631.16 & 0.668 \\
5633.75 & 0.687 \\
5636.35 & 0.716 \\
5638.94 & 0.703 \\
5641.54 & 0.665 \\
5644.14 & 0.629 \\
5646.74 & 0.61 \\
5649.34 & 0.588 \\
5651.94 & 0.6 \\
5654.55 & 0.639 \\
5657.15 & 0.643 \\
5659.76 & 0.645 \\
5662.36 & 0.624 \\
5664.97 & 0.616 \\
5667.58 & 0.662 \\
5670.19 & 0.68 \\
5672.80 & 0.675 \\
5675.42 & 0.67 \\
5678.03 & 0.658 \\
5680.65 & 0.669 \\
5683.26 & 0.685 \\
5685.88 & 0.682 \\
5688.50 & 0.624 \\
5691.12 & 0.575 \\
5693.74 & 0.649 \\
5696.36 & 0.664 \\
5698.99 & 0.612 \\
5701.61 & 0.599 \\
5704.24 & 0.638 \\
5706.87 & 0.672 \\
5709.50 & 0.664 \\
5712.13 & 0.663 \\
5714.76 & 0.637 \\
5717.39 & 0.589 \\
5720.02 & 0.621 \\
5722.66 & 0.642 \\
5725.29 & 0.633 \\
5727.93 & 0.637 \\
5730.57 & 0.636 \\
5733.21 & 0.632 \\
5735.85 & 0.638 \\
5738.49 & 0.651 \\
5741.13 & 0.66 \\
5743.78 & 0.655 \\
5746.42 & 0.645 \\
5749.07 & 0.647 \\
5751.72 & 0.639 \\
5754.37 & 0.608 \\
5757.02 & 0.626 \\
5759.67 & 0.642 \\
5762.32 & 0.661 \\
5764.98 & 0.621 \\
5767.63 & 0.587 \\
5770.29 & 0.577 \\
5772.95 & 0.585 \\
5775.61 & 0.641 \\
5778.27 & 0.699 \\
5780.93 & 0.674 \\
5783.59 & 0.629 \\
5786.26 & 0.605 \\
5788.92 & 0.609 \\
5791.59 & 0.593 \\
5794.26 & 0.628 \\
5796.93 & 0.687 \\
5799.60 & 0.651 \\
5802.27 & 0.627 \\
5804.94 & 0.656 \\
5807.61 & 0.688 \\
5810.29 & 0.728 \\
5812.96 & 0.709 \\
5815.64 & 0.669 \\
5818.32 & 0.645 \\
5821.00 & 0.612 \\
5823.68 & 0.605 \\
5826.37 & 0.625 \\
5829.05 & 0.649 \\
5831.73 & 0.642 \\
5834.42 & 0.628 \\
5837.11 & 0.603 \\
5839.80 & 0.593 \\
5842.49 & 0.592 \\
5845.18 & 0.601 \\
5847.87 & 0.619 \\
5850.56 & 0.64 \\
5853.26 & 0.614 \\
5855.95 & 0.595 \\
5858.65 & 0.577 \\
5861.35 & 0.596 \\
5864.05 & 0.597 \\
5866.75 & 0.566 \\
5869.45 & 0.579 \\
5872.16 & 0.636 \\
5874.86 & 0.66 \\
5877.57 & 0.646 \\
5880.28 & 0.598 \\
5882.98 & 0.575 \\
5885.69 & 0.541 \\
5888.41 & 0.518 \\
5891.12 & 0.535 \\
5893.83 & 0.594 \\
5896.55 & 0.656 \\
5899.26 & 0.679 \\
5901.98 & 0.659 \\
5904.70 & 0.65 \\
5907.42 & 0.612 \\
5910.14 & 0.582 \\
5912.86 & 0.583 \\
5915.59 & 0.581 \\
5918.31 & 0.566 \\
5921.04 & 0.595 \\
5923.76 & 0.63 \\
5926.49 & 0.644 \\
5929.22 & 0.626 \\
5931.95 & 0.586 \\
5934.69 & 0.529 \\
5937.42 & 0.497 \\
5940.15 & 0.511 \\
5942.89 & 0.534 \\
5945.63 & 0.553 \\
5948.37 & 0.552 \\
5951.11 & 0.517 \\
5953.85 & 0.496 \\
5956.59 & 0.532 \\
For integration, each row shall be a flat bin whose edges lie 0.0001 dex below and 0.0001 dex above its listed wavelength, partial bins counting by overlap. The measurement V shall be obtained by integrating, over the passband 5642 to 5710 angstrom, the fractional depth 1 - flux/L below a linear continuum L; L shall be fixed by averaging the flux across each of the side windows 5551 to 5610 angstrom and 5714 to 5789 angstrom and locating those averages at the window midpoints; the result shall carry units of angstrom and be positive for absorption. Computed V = -1.28 angstrom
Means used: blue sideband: 0.626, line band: 0.641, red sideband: 0.632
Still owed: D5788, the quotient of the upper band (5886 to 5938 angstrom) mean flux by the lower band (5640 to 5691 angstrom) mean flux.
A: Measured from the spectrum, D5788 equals 0.93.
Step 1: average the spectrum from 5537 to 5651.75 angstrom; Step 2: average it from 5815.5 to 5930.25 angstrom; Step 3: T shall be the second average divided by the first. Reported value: 1.0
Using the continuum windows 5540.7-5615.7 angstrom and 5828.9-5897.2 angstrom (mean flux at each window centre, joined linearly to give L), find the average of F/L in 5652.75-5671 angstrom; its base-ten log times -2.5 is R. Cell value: -0.048 mag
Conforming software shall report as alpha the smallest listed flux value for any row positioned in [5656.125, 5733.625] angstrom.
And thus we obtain 0.575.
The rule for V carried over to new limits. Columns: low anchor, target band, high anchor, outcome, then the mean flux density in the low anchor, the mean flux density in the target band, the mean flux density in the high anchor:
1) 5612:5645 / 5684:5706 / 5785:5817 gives 0.8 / 0.656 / 0.632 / 0.654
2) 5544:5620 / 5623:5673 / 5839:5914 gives -3.4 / 0.618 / 0.656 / 0.604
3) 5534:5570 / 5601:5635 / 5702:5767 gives 0.8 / 0.647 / 0.628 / 0.639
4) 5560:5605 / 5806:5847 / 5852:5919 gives -2.4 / 0.621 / 0.639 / 0.6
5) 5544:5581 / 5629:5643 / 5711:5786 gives -1.3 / 0.629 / 0.688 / 0.634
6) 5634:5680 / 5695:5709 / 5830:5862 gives 0.0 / 0.649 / 0.638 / 0.609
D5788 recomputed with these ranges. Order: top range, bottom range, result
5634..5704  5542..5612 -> 1.04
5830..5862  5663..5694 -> 0.93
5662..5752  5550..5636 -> 1.02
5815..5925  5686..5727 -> 0.96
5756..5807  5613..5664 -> 0.98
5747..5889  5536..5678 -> 0.98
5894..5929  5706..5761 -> 0.97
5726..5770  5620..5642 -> 0.93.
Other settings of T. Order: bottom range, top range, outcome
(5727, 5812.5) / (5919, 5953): 0.88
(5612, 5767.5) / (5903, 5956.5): 0.89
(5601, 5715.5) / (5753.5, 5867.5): 0.98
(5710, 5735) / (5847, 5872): 0.95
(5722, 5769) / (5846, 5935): 0.95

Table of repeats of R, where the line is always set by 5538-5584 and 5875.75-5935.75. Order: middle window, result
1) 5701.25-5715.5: -0.051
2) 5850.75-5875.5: 0.003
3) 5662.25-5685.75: -0.069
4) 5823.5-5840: -0.029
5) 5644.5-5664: 0.004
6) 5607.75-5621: 0.097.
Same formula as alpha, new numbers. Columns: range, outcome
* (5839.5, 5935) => 0.518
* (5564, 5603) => 0.579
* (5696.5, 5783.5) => 0.577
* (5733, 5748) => 0.632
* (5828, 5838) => 0.603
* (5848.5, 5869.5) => 0.566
